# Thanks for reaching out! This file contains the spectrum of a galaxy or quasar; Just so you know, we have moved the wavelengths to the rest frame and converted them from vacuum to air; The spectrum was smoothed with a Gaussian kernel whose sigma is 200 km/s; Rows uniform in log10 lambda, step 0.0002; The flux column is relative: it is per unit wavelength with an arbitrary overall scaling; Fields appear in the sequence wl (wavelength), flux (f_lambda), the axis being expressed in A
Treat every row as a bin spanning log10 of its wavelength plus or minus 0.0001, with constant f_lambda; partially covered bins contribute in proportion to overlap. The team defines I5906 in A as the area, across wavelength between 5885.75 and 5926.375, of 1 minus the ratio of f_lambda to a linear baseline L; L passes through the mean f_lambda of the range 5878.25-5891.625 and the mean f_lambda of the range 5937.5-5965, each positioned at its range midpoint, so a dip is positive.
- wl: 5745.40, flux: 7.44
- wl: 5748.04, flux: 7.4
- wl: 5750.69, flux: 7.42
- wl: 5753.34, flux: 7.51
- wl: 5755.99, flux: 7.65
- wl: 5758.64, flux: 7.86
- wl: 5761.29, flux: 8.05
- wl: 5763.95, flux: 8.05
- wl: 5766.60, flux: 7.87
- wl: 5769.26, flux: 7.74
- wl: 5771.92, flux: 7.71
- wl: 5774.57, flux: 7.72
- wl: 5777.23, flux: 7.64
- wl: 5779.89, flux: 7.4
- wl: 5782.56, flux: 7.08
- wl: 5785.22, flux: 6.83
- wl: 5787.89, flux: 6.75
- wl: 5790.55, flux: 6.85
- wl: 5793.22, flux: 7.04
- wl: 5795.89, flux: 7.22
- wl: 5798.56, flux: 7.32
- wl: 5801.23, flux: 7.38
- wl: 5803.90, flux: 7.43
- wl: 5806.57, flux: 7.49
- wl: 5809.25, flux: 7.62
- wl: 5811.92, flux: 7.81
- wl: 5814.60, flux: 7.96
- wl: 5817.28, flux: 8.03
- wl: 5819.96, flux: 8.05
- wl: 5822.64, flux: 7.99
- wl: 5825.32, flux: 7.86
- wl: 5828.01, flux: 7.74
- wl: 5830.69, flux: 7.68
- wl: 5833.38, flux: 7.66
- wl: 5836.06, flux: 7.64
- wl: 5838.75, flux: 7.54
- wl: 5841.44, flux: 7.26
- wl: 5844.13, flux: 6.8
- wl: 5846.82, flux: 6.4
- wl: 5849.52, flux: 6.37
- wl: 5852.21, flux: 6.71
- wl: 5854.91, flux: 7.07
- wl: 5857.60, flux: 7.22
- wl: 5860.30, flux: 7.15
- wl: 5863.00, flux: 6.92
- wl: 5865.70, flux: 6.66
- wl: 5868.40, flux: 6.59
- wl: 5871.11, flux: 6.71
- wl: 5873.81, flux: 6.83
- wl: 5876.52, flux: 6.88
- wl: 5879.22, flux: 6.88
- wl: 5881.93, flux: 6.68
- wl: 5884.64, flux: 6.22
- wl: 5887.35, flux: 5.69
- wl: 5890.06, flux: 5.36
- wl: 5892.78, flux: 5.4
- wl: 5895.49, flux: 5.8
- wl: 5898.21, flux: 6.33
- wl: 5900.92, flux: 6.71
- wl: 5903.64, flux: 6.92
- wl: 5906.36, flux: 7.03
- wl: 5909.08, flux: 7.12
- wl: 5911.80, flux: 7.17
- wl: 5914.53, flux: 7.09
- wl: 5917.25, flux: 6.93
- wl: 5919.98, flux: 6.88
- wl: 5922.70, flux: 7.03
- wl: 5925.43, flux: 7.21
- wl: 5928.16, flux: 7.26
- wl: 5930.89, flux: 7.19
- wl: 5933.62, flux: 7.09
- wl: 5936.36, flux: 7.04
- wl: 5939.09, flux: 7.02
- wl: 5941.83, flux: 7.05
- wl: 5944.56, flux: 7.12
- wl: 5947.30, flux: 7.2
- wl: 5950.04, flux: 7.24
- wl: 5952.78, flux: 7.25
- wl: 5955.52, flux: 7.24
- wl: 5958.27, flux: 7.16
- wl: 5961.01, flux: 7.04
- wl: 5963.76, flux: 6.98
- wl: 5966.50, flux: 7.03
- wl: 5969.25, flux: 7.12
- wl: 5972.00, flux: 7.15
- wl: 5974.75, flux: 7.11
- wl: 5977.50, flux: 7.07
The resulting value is -0.7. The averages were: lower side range 6.13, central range 6.57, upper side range 7.13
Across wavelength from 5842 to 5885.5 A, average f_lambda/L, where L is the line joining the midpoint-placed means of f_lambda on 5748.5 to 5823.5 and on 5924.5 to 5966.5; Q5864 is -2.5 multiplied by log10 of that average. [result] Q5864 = 0.09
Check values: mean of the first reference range 7.55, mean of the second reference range 7.14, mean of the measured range 6.77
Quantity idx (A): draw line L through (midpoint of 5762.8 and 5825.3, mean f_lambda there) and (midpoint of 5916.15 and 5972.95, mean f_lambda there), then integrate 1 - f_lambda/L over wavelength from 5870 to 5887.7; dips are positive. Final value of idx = 1.7 A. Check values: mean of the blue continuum 7.53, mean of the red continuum 7.11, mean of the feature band 6.6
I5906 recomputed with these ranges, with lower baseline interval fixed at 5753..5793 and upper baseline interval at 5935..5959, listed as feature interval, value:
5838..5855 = 1.2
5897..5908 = 0.7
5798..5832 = -1.4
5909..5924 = 0.4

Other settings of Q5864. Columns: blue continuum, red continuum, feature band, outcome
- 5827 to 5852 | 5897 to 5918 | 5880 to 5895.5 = 0.186 mag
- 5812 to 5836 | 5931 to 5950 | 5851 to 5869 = 0.105 mag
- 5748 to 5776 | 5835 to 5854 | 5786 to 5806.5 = 0.038 mag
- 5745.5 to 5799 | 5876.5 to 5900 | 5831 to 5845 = -0.112 mag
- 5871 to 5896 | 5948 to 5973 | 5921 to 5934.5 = -0.063 mag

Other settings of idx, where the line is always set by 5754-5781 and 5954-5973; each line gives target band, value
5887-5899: 2.7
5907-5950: 0.7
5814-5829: -0.7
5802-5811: 0.1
